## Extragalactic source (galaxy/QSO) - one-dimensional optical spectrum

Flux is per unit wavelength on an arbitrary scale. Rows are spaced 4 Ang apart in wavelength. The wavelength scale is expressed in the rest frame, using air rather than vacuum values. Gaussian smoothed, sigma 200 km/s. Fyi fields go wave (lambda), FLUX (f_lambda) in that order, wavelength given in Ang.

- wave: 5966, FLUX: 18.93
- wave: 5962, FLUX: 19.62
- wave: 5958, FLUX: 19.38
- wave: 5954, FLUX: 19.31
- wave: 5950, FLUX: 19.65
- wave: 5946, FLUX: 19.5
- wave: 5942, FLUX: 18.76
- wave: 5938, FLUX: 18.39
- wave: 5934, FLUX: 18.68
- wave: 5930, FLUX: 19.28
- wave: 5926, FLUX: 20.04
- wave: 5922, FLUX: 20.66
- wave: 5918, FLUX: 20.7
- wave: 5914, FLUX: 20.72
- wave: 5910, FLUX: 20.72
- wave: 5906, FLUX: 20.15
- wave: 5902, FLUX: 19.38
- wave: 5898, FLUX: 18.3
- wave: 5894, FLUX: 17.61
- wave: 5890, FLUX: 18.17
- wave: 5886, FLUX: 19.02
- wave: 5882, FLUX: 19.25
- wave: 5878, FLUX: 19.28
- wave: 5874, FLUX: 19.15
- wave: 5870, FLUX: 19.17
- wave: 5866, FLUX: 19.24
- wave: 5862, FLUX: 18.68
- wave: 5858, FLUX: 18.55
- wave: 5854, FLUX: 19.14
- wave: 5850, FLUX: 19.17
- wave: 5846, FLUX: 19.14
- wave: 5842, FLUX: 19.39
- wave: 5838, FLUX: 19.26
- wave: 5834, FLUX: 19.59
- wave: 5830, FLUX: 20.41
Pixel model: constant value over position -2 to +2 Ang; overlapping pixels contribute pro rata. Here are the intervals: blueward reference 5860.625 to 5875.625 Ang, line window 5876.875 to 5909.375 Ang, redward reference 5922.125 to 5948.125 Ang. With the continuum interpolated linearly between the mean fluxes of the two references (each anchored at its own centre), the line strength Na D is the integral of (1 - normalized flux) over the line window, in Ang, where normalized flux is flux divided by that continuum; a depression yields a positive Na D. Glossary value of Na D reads 0.3 Ang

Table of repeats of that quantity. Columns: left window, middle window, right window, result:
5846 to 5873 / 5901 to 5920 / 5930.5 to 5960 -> -1.31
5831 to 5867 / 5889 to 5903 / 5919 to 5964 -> 0.72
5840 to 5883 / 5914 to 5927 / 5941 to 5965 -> -0.85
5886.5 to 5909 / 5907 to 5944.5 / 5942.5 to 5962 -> -1.27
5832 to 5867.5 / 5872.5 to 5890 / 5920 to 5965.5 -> 0.14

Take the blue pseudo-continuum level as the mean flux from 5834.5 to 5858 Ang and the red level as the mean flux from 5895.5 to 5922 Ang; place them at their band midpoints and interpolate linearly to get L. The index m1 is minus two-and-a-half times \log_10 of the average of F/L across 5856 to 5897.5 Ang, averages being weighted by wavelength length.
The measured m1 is 0.04 mag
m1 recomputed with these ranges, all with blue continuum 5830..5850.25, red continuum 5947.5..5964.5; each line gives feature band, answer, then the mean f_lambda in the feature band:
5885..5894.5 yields 0.07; 18.3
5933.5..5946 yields 0.04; 18.7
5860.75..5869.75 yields 0.02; 19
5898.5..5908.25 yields -0.01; 19.6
